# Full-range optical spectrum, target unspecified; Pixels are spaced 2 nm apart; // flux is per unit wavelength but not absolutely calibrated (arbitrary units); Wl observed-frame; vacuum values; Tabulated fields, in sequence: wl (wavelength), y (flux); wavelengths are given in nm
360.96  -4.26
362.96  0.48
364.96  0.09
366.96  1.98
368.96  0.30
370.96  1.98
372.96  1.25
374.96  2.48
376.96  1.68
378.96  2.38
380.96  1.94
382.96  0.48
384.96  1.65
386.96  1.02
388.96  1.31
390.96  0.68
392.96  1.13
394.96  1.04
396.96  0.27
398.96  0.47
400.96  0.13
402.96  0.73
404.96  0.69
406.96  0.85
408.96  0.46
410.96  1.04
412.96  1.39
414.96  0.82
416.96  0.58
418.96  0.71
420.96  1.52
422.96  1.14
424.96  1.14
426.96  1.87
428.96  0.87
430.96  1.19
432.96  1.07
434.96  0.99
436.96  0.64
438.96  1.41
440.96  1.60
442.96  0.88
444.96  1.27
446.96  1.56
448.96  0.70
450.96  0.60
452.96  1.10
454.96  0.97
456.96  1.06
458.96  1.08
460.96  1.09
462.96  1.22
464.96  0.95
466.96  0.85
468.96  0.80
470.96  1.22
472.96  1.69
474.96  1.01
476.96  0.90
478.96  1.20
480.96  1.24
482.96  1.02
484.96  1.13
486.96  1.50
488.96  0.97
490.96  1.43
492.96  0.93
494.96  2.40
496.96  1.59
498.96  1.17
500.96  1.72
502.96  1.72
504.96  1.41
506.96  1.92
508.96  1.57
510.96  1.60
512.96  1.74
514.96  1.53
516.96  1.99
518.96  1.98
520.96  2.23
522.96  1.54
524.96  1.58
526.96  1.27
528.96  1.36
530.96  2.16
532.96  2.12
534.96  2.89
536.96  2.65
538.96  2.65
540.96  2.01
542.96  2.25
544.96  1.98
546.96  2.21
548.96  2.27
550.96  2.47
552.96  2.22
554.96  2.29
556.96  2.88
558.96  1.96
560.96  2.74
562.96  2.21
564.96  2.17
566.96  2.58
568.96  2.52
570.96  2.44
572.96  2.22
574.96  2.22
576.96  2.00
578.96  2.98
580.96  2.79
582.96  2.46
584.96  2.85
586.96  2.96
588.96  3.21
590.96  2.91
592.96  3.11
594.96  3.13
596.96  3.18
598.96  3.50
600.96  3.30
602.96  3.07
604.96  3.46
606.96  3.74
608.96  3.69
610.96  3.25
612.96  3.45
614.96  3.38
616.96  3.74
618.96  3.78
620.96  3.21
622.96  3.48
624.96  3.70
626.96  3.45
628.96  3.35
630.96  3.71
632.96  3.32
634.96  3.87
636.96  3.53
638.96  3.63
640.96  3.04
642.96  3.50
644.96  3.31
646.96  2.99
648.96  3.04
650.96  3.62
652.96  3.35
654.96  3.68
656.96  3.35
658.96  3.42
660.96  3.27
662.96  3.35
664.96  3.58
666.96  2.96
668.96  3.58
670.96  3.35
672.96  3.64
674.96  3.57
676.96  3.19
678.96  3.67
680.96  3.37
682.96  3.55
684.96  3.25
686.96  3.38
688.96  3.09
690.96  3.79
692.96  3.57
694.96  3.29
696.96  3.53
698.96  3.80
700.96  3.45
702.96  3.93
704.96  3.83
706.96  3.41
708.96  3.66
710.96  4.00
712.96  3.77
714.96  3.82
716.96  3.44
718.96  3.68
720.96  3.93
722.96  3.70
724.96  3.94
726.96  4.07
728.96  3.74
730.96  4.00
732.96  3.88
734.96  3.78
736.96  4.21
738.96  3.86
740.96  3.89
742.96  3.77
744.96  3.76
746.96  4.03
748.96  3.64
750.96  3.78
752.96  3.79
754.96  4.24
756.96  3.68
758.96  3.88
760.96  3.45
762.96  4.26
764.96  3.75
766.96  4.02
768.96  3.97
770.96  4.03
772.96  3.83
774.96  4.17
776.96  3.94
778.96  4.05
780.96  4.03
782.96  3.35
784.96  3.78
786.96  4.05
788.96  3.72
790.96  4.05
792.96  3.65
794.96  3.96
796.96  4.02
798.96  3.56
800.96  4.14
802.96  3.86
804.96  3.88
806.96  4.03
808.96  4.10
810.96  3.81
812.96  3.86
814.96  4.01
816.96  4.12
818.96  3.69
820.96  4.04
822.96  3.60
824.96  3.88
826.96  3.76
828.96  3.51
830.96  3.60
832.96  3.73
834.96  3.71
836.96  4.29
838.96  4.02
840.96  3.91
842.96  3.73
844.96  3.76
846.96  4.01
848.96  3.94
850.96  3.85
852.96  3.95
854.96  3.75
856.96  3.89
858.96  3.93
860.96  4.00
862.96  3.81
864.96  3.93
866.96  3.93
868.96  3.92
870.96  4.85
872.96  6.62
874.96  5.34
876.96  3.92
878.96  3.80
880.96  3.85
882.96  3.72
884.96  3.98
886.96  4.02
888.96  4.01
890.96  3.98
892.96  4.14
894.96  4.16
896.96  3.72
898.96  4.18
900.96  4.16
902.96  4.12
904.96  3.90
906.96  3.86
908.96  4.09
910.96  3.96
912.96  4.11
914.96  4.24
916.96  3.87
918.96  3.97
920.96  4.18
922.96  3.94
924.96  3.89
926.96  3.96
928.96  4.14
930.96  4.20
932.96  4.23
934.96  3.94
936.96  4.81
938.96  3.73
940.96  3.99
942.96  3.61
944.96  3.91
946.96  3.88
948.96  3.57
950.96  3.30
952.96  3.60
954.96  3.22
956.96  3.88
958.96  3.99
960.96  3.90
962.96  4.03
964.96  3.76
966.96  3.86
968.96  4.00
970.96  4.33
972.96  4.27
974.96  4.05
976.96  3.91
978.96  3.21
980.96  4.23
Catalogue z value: 0.33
